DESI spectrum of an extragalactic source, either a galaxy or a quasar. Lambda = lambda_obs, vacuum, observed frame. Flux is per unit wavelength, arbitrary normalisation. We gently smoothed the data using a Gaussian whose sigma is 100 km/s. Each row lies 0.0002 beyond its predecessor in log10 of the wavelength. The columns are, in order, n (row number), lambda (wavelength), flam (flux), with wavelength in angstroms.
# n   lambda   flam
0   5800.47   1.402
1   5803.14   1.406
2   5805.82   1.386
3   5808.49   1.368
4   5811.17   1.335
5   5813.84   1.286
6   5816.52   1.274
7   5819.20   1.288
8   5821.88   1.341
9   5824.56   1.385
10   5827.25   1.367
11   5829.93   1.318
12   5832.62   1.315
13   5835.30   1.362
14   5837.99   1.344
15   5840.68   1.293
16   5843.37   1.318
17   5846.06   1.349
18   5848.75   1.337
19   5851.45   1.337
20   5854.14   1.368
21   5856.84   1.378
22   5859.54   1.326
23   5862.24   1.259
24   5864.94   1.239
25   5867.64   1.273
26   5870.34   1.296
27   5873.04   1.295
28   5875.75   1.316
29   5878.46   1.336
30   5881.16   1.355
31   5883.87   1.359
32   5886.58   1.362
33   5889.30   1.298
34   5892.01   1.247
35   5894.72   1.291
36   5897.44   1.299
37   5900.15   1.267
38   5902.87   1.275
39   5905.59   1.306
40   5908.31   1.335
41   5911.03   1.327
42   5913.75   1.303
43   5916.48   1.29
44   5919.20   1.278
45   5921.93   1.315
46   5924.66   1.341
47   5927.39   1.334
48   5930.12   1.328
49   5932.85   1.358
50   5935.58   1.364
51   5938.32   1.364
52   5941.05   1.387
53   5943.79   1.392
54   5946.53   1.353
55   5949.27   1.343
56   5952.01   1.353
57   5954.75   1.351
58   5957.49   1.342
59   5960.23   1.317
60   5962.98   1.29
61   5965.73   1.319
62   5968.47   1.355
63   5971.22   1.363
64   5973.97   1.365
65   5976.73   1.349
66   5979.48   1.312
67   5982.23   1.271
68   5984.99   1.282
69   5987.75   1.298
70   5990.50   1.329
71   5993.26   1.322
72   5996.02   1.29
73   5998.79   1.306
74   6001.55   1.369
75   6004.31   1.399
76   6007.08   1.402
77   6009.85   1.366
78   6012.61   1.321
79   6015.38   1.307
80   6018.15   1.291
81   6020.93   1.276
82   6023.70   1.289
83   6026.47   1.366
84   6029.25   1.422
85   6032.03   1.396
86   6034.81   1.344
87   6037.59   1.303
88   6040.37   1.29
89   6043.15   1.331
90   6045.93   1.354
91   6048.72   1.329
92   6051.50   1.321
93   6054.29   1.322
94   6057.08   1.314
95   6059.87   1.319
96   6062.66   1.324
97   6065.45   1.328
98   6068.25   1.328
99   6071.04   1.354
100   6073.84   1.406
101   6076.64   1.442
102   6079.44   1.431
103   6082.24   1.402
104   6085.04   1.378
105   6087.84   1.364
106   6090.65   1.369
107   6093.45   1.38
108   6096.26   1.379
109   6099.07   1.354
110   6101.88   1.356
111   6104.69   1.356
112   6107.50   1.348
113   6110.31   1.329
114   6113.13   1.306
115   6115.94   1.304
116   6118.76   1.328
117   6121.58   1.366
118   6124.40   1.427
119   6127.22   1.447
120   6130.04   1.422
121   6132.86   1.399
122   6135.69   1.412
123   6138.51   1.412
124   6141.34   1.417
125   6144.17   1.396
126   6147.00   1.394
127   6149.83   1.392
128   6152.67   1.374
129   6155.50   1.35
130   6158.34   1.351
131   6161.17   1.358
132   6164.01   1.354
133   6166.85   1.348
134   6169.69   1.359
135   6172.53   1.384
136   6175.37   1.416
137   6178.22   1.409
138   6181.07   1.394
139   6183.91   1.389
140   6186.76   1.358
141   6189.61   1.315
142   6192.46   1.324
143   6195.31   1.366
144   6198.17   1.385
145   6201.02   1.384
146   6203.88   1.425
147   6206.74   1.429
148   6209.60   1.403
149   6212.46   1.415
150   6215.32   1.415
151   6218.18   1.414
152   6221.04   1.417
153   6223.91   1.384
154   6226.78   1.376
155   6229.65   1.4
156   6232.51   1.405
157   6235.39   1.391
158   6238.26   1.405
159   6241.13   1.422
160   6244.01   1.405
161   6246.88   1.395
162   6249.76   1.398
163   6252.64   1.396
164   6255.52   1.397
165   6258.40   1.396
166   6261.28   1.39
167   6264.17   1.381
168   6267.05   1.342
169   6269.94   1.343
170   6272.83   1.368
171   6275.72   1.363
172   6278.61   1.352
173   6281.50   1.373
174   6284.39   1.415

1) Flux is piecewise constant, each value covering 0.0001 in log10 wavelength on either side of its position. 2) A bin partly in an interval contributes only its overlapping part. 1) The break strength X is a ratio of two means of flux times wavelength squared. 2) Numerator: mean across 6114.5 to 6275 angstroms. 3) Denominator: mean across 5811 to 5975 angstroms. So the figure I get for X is 1.2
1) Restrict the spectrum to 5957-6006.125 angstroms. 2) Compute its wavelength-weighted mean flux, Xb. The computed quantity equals 1.33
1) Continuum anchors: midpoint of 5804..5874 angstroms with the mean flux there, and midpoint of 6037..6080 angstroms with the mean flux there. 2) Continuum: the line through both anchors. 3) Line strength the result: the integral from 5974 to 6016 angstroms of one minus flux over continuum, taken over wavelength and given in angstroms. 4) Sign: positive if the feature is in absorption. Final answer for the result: 0.2 angstroms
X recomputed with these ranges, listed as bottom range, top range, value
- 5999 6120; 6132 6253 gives 1.08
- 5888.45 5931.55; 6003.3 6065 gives 1.07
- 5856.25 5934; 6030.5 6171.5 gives 1.12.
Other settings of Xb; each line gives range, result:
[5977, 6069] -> 1.33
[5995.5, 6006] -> 1.35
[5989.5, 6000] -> 1.31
